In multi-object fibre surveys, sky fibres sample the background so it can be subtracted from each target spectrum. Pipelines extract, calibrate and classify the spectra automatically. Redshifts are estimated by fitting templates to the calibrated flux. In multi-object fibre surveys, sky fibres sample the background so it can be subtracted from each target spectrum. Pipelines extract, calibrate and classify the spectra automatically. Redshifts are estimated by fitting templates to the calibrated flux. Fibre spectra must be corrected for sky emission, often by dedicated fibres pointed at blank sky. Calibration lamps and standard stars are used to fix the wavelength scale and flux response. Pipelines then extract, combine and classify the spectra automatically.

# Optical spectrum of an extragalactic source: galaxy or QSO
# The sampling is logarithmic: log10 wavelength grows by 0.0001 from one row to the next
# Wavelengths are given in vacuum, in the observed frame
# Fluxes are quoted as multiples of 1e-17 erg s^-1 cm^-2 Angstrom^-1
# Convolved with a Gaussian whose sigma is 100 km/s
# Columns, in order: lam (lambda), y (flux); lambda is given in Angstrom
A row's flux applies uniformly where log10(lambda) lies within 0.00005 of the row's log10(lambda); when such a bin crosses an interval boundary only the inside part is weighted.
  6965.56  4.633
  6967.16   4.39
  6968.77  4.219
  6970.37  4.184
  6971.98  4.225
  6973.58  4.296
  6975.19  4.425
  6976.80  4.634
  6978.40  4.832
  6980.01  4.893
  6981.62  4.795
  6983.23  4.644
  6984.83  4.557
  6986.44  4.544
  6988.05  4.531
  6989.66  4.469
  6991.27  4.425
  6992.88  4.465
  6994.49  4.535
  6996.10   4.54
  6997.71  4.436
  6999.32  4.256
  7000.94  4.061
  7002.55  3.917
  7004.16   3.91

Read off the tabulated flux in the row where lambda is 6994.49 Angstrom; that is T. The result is 4.535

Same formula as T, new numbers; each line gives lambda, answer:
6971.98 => 4.225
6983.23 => 4.644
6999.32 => 4.256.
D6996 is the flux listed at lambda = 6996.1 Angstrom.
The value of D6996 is 4.54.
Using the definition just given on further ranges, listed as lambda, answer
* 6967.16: 4.39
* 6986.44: 4.544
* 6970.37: 4.184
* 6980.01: 4.893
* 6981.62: 4.795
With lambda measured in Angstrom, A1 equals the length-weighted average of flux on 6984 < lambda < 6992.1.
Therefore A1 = 4.51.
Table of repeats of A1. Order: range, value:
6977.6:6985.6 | 4.75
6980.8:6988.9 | 4.61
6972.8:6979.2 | 4.55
